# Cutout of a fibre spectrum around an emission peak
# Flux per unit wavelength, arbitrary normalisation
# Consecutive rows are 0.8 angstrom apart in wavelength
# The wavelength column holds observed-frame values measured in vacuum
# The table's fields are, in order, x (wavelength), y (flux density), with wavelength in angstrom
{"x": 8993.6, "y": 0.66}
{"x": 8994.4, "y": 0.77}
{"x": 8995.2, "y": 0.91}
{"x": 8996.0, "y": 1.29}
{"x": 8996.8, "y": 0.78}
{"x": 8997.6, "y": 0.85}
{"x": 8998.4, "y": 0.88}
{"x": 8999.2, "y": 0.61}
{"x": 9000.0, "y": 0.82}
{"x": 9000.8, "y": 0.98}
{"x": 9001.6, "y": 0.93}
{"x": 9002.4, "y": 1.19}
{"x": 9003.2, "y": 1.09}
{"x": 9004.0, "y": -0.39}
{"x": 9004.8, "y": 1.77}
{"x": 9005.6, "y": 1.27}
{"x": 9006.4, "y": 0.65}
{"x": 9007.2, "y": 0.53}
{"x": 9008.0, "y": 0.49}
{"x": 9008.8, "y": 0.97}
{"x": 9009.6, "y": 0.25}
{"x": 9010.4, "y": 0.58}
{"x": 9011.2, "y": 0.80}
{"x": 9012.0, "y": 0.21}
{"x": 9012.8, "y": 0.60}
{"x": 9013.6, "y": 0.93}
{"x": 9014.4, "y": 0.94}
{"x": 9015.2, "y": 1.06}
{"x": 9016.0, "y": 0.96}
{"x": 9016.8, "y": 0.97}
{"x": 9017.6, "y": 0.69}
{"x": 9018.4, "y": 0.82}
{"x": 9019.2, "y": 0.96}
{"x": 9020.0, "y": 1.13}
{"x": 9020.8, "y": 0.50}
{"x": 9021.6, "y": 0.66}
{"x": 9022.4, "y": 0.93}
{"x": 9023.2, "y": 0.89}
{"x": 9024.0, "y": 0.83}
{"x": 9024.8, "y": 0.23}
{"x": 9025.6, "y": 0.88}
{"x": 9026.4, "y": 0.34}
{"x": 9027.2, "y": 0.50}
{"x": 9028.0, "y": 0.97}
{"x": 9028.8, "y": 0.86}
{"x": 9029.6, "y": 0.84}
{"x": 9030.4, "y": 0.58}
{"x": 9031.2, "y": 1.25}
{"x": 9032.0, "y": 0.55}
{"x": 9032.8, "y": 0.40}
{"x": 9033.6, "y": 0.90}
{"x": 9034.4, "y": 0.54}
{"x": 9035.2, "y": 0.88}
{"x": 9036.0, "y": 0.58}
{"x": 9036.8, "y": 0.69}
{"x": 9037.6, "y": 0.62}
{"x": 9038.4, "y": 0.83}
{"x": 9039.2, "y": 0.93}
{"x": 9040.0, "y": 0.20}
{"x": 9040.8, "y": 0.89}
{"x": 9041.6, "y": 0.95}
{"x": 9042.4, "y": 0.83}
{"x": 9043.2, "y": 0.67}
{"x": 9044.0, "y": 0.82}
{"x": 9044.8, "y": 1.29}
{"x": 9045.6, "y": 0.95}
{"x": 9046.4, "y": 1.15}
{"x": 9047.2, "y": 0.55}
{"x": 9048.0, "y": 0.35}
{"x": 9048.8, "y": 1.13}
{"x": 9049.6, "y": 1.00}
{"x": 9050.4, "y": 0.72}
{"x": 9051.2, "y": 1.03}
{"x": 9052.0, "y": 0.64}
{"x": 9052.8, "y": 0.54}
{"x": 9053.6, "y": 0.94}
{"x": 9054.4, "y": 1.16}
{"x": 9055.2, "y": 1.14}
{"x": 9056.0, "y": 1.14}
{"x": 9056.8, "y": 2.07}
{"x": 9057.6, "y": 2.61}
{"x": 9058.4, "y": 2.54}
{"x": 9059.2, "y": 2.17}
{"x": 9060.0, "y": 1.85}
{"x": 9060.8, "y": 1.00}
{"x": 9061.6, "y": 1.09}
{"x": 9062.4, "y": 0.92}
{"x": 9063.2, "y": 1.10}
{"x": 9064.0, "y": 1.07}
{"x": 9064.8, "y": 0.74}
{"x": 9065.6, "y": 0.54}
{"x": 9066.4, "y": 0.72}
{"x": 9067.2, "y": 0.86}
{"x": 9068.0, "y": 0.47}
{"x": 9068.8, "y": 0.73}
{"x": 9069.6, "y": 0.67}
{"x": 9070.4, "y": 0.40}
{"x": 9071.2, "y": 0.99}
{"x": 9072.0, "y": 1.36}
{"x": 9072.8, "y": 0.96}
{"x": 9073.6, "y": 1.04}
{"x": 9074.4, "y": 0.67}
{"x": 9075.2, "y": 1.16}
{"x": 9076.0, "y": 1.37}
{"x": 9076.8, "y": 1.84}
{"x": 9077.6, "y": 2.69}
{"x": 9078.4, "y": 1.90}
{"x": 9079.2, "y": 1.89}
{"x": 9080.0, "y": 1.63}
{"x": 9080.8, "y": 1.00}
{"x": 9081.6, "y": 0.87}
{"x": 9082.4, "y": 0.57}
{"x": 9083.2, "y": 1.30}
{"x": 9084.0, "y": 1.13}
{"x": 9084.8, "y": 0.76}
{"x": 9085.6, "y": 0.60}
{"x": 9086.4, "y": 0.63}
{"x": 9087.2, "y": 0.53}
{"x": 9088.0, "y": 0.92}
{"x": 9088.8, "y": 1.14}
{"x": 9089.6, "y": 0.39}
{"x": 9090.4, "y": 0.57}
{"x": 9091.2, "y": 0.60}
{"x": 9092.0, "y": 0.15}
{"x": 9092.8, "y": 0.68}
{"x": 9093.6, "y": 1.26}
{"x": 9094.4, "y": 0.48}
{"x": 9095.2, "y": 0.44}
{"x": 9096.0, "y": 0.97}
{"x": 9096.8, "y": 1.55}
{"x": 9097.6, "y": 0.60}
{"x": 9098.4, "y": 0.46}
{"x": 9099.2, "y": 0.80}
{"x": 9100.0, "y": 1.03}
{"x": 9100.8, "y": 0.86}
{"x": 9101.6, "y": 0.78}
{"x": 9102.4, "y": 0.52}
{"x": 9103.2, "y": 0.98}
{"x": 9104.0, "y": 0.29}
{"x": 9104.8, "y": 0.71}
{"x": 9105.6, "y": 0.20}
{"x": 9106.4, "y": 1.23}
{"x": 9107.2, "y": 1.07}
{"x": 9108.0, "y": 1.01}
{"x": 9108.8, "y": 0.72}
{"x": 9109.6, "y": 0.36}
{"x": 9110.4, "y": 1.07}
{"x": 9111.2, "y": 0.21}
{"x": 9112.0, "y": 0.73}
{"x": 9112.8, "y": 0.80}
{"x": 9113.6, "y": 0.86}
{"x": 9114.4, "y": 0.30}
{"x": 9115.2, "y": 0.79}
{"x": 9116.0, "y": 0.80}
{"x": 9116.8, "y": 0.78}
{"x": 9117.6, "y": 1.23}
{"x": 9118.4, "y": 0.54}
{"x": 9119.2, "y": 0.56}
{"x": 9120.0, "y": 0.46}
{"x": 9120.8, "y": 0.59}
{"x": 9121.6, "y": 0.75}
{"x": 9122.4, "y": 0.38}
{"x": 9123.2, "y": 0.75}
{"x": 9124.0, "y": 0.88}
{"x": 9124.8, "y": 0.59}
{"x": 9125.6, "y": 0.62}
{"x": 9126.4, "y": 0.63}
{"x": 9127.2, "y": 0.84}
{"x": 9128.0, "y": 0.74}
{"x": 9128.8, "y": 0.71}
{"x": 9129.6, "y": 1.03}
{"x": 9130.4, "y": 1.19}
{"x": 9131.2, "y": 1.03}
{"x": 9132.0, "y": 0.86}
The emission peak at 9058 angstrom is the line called [S II] 6716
